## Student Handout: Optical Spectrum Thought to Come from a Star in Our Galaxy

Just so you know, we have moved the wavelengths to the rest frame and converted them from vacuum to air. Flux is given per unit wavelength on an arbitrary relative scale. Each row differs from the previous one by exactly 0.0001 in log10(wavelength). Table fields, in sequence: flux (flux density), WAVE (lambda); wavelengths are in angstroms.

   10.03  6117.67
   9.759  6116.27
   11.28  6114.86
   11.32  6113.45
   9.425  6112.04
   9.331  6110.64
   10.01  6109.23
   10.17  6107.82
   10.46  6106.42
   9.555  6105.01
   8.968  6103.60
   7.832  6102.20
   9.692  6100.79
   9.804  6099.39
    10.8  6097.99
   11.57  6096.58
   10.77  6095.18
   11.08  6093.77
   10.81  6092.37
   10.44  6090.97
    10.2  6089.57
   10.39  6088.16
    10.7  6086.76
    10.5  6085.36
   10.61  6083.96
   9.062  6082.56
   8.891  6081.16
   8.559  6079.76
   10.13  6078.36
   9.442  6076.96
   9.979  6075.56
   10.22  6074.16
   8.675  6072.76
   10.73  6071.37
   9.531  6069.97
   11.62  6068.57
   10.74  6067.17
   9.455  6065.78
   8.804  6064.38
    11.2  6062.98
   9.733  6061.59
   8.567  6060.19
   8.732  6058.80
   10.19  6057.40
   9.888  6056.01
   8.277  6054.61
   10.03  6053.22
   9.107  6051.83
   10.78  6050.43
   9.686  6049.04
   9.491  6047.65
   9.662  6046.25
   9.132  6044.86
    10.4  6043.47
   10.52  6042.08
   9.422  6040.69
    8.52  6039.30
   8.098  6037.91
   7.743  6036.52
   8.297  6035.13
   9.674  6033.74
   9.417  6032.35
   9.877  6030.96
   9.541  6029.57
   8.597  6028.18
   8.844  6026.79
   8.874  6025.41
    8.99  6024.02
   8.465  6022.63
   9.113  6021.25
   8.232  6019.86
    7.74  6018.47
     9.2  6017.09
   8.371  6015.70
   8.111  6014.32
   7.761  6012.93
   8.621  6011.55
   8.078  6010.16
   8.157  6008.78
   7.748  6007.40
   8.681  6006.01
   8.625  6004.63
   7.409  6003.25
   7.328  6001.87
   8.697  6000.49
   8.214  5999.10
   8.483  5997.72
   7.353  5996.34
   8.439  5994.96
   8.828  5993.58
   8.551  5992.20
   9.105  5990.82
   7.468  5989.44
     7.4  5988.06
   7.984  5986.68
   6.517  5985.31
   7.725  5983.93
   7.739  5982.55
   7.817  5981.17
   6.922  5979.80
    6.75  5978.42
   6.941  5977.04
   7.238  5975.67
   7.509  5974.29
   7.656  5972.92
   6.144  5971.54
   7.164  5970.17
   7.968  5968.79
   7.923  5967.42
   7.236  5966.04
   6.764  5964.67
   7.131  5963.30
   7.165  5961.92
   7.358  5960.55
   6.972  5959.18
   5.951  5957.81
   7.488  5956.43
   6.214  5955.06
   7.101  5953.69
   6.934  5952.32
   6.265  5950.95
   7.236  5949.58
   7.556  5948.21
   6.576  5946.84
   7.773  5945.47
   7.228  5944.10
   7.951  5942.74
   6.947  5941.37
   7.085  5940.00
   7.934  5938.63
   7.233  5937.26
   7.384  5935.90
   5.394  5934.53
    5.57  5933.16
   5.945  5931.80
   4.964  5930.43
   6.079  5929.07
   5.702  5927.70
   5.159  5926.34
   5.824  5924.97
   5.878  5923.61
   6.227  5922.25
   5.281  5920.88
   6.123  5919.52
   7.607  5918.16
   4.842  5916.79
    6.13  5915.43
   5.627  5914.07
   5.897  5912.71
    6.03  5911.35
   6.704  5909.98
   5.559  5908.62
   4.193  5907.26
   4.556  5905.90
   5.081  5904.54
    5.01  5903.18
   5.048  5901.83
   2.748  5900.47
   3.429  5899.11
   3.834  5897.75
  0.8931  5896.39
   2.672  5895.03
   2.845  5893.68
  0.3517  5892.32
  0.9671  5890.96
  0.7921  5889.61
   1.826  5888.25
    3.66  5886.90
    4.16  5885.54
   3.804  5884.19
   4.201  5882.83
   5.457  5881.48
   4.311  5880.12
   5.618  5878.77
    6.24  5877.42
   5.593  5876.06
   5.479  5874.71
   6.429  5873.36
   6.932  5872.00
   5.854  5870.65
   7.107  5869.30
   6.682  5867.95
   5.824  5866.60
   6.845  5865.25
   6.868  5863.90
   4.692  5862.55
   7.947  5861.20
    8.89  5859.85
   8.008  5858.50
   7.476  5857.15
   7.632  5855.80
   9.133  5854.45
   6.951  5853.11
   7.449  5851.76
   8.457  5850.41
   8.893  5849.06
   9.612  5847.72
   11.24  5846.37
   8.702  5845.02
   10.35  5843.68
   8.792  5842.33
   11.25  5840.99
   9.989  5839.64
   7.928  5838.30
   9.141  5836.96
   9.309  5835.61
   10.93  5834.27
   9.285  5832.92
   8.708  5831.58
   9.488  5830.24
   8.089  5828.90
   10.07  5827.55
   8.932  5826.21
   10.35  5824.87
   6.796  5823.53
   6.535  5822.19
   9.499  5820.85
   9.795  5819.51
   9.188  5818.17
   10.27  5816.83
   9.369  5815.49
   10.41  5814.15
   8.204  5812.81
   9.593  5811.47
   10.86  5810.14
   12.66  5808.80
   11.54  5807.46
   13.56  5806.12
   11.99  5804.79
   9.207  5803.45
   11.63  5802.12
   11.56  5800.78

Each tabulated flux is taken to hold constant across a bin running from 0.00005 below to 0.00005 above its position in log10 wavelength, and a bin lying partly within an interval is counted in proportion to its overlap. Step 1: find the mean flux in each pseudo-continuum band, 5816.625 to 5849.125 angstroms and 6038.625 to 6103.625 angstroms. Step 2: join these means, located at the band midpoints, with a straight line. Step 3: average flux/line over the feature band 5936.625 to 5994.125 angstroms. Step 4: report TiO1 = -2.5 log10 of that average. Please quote 0.30 mag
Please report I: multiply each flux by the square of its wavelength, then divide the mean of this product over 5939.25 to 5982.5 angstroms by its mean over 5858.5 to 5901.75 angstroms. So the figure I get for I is 1.57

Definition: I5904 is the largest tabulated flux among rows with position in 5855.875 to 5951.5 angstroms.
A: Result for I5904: 8.89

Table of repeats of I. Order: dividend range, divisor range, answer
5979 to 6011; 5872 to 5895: 2.12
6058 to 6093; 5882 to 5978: 1.82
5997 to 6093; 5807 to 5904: 1.39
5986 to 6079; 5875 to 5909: 2.54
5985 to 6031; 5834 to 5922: 1.43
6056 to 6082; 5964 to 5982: 1.39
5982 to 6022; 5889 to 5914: 2.24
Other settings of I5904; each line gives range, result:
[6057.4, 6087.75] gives 11.62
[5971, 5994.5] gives 9.105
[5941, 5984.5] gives 7.968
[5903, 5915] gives 6.704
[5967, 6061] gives 10.78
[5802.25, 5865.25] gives 13.56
